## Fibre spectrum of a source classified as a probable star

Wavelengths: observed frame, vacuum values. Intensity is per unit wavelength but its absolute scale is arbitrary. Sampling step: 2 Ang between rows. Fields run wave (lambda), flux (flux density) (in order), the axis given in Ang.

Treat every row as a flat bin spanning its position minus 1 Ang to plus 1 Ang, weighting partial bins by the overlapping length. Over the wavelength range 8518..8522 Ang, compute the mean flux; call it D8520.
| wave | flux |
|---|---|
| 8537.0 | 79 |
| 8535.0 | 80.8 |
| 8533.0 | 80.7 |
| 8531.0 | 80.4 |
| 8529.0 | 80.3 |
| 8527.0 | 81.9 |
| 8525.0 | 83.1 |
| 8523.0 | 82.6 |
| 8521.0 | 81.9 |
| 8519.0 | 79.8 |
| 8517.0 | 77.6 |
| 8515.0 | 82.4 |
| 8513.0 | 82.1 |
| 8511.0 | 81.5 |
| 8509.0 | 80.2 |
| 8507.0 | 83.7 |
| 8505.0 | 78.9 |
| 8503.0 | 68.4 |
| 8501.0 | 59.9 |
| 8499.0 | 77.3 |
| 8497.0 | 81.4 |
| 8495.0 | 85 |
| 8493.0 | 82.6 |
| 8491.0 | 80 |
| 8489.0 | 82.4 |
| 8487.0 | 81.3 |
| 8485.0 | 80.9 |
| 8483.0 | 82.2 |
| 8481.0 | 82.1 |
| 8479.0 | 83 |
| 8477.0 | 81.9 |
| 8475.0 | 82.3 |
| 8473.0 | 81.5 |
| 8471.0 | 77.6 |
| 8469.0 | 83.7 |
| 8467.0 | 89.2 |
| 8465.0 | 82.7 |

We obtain 80.8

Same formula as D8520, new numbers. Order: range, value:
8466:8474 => 83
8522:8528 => 82.5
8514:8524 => 80.9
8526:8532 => 80.9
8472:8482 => 82.2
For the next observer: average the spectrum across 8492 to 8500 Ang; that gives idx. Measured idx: 81.6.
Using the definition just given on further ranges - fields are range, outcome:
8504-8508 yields 81.3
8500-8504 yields 64.2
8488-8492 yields 81.2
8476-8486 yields 82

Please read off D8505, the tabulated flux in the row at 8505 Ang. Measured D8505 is 78.9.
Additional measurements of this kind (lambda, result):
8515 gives 82.4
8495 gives 85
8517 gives 77.6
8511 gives 81.5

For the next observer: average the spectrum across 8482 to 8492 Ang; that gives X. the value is 81.4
